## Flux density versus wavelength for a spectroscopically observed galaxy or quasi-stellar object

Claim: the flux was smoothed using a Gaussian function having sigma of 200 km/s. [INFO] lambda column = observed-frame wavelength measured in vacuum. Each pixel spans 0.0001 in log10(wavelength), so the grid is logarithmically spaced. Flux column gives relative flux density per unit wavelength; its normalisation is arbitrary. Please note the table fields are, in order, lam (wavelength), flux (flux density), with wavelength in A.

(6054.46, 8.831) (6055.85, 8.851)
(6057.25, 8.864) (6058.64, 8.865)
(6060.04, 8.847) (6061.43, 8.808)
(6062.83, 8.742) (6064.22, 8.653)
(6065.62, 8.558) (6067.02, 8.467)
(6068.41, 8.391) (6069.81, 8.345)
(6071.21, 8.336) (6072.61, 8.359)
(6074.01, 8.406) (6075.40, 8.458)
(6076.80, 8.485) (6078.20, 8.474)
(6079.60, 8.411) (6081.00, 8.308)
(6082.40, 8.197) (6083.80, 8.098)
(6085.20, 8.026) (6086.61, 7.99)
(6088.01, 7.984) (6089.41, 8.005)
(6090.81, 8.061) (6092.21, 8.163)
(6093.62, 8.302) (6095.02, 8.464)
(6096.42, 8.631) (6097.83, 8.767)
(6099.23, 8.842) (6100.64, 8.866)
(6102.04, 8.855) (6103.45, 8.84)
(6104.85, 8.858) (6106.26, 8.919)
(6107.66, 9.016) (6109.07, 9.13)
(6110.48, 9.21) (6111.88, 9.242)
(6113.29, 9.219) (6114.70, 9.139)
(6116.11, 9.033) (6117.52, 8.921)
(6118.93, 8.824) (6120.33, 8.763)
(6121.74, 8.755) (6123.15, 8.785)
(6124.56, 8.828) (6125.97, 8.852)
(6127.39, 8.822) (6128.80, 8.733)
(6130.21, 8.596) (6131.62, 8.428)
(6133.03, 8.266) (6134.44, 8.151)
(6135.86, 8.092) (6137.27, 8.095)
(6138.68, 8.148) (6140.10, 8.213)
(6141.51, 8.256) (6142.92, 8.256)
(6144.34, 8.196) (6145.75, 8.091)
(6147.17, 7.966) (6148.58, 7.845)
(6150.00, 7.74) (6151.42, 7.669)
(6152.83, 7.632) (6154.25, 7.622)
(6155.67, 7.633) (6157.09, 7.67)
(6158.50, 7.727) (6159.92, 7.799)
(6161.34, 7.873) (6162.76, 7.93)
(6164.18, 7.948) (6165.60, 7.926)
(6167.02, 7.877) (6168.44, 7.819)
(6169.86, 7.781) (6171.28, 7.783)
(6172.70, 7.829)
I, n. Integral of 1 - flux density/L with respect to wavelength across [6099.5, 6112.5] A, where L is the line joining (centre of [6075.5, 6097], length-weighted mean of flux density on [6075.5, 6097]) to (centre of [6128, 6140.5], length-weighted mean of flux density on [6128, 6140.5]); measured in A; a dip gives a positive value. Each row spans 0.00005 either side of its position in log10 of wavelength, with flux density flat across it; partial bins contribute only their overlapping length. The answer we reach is -1.1 A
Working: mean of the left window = 8.24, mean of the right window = 8.31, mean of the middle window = 8.99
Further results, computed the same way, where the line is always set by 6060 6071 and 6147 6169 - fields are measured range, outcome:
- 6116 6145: -1.8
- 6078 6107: -0.3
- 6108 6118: -1.2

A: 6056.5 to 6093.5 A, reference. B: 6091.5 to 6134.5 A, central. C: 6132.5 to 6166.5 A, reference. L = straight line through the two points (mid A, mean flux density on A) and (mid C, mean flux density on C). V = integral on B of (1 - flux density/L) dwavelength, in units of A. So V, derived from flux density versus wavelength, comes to -3.3 A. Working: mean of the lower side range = 8.39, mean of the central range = 8.79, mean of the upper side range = 7.94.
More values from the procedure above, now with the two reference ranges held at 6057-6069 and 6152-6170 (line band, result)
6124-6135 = -0.7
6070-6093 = 0.8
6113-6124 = -1.0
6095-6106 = -0.6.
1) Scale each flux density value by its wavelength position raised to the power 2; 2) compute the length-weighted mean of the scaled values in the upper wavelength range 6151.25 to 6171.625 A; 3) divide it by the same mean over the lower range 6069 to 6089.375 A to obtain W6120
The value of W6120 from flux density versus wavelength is 1.0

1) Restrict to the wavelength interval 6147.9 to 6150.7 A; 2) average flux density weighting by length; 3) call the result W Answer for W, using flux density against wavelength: 7.78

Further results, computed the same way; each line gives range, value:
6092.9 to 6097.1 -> 8.46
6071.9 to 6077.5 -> 8.43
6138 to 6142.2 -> 8.2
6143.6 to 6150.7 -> 7.96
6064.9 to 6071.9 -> 8.41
